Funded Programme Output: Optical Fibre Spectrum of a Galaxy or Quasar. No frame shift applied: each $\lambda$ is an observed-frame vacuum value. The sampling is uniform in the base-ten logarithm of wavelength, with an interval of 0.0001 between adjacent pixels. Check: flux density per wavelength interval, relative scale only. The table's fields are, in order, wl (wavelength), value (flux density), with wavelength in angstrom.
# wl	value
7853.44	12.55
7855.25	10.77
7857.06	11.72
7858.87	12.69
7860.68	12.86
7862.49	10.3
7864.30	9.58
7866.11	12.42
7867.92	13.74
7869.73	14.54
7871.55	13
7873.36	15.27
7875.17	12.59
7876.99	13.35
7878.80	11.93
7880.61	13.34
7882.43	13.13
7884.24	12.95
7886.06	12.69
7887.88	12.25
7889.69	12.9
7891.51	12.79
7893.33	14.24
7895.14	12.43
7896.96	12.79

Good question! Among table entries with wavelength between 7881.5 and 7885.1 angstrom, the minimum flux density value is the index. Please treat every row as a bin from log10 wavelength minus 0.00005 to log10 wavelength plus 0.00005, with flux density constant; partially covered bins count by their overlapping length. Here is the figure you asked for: 12.95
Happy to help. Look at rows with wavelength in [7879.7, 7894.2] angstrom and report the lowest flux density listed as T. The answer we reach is 12.25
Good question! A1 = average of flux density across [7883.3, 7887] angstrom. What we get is 12.8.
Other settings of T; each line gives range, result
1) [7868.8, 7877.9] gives 12.59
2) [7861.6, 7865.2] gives 9.58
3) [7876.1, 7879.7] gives 11.93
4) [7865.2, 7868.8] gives 12.42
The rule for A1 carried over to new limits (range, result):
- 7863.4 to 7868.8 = 11.9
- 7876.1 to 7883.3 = 12.9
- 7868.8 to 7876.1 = 13.8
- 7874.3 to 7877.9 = 13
